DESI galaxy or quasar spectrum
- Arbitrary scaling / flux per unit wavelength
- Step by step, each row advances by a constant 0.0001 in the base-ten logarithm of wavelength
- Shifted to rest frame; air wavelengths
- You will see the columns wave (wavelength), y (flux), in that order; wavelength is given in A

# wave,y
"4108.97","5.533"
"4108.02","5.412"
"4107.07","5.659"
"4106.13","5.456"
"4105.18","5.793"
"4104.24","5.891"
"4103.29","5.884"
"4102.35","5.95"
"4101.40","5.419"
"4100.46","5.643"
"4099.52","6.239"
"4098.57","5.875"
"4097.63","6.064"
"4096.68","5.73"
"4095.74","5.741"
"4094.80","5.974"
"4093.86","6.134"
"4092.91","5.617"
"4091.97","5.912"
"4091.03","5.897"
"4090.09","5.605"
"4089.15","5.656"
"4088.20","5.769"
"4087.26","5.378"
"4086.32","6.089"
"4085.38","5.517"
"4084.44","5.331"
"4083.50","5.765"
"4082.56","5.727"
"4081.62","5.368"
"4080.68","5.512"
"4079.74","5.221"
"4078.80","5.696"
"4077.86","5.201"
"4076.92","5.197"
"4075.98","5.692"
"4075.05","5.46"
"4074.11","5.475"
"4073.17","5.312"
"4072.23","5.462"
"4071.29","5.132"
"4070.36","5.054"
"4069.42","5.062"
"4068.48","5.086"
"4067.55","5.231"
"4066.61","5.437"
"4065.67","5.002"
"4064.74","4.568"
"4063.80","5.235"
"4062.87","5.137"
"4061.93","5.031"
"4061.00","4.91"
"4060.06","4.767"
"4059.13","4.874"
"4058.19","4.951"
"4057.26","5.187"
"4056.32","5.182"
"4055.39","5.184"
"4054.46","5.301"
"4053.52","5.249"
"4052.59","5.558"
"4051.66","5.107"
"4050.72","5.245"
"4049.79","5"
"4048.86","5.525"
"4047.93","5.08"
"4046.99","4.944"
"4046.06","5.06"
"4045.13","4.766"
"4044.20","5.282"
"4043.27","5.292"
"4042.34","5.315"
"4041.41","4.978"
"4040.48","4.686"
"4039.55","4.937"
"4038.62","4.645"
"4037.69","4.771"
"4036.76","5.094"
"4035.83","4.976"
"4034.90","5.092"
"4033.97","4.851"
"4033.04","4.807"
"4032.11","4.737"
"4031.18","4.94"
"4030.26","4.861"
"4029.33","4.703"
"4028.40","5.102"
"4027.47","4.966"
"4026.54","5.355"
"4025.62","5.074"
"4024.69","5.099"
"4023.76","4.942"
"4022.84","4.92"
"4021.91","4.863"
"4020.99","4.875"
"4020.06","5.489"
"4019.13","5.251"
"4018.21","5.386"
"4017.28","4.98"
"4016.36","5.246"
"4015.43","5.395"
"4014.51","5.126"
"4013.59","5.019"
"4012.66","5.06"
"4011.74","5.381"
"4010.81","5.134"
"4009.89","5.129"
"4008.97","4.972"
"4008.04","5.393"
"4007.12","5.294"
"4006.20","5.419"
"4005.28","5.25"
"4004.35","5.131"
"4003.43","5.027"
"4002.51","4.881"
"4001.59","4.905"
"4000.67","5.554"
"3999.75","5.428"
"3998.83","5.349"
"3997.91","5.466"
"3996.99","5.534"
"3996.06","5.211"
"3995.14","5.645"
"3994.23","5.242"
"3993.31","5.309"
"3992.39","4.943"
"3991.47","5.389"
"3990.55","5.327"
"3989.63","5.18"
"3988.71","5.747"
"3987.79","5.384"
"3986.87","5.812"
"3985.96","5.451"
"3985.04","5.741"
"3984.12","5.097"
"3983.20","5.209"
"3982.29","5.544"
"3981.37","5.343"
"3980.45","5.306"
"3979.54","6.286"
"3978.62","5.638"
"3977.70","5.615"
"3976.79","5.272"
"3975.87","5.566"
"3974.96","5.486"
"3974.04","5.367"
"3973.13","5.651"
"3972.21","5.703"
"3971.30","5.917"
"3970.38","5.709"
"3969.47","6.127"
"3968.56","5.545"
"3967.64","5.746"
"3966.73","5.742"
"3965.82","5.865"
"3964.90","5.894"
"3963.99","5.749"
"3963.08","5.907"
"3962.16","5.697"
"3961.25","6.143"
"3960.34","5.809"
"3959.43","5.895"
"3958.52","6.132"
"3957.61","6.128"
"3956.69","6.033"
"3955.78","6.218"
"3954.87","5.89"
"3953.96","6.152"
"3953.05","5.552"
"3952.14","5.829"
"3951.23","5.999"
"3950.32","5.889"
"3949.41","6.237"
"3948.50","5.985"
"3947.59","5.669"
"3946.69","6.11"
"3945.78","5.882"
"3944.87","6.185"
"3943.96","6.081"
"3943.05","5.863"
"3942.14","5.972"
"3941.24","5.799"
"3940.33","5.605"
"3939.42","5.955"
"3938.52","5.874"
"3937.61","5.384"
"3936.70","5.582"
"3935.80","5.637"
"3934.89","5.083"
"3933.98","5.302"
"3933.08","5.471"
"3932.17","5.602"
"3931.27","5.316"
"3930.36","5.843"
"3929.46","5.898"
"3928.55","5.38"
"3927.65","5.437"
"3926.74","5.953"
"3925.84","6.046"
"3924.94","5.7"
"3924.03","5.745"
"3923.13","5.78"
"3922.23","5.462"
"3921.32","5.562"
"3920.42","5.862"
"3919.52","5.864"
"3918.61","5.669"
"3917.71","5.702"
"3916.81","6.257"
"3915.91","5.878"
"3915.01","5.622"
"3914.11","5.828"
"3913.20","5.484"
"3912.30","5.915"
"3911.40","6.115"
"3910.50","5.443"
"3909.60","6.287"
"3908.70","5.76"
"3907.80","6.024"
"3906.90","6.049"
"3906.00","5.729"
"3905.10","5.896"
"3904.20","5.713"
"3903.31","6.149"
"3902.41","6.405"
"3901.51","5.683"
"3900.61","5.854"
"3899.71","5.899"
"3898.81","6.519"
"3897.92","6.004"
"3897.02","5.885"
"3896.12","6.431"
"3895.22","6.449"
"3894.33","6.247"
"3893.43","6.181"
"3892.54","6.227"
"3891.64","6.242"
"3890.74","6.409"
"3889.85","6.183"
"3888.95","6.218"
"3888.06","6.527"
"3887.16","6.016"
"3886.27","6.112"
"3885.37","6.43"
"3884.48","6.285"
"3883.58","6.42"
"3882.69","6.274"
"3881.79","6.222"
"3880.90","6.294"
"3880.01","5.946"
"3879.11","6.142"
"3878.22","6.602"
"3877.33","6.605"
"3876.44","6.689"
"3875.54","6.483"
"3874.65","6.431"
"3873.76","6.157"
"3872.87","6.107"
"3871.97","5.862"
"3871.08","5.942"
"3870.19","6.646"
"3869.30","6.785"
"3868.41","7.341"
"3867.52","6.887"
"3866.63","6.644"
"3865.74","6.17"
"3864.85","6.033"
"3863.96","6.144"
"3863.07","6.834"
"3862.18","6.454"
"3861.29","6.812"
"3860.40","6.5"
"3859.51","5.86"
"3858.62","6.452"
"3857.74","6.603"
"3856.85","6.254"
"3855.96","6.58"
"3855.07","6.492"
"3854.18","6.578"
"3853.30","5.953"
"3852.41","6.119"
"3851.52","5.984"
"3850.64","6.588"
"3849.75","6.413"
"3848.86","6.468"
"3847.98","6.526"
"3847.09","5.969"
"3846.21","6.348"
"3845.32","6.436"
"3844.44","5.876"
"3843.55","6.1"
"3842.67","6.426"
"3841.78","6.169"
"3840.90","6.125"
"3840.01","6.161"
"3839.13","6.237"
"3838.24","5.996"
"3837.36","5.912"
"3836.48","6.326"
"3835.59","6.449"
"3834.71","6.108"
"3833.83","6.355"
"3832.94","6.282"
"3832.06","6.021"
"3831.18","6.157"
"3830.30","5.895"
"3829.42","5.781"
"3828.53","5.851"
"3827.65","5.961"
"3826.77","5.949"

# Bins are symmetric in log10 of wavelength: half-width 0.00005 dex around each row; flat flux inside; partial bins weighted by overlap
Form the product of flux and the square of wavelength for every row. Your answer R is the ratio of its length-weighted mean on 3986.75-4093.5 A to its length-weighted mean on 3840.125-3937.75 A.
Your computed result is 0.92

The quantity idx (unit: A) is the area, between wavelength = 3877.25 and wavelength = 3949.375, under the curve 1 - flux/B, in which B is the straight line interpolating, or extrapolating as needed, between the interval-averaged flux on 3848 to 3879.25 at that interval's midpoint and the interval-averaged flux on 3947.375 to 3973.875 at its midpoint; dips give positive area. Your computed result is 2.50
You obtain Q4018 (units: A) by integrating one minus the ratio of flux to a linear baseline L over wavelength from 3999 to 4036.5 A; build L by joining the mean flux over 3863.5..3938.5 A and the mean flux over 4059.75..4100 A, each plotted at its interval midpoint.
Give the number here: 3.7 A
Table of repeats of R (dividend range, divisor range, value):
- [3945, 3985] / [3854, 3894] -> 0.95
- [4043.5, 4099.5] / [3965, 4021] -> 1.03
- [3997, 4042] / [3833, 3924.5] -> 0.88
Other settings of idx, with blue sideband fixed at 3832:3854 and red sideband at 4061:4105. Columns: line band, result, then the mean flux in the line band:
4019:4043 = 2.98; 4.97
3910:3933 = 1.01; 5.73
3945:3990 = 0.82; 5.76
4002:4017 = 1.48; 5.18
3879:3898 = -0.47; 6.24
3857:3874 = -0.76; 6.43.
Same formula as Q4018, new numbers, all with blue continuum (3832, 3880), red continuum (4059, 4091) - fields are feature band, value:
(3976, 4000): 1.2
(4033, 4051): 1.5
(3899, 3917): 0.6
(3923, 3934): 0.6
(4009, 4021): 0.9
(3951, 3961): -0.2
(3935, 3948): 0.3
